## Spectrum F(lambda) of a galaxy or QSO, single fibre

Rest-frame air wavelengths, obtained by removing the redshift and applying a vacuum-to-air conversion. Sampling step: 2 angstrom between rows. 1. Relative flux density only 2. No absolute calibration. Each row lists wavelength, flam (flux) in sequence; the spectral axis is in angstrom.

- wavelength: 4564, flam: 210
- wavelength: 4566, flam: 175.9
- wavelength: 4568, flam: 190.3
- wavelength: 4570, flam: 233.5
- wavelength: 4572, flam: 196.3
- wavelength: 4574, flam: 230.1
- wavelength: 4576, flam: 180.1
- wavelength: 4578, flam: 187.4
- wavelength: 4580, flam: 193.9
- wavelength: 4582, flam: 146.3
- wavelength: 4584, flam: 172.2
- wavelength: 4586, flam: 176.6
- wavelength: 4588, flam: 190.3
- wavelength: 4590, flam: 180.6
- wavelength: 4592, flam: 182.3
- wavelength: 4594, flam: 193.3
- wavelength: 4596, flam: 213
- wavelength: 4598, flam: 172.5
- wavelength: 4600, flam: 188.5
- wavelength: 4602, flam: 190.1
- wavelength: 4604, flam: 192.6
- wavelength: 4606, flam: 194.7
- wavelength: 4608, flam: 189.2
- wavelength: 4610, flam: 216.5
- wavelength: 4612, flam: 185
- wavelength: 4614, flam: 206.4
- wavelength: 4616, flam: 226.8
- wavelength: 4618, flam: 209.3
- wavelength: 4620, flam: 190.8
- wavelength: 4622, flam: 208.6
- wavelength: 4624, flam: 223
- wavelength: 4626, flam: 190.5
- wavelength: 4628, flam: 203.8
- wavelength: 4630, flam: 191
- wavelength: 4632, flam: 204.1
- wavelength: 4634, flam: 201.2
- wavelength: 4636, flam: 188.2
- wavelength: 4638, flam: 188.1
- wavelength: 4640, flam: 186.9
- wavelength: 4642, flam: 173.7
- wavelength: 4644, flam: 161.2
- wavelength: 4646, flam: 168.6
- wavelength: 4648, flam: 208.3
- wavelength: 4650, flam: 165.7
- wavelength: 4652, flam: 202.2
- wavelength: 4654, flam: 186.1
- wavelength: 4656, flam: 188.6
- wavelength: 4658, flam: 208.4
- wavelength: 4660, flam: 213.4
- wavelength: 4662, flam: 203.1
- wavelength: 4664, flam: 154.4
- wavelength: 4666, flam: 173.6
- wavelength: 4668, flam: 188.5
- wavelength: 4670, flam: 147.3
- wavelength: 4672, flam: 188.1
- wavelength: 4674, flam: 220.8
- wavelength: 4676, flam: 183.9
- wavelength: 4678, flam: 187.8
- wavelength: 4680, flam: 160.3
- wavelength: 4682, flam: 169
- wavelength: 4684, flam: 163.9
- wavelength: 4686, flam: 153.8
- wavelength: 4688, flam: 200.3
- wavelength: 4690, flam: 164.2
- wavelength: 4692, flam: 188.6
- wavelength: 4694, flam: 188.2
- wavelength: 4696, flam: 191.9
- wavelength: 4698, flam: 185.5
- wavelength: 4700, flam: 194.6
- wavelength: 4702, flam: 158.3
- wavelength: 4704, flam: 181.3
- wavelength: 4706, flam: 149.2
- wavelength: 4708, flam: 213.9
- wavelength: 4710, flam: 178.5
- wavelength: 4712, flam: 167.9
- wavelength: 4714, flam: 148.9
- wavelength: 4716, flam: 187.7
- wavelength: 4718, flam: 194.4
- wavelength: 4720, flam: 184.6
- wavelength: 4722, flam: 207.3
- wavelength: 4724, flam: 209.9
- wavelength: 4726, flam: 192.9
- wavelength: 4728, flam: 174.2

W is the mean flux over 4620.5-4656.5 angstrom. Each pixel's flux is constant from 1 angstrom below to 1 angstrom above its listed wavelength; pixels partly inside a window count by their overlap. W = 191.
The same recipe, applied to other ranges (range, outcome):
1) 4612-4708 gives 187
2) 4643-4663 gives 191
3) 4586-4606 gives 189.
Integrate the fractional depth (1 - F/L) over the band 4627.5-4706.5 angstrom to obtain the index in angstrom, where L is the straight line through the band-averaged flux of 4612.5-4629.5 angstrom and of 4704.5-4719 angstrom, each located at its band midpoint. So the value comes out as 3.32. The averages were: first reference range 206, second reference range 177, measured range 183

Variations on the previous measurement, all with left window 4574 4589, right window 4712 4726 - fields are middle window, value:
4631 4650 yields -0.1 angstrom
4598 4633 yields -3.2 angstrom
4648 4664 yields -0.8 angstrom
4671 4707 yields 1.3 angstrom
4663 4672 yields 0.8 angstrom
